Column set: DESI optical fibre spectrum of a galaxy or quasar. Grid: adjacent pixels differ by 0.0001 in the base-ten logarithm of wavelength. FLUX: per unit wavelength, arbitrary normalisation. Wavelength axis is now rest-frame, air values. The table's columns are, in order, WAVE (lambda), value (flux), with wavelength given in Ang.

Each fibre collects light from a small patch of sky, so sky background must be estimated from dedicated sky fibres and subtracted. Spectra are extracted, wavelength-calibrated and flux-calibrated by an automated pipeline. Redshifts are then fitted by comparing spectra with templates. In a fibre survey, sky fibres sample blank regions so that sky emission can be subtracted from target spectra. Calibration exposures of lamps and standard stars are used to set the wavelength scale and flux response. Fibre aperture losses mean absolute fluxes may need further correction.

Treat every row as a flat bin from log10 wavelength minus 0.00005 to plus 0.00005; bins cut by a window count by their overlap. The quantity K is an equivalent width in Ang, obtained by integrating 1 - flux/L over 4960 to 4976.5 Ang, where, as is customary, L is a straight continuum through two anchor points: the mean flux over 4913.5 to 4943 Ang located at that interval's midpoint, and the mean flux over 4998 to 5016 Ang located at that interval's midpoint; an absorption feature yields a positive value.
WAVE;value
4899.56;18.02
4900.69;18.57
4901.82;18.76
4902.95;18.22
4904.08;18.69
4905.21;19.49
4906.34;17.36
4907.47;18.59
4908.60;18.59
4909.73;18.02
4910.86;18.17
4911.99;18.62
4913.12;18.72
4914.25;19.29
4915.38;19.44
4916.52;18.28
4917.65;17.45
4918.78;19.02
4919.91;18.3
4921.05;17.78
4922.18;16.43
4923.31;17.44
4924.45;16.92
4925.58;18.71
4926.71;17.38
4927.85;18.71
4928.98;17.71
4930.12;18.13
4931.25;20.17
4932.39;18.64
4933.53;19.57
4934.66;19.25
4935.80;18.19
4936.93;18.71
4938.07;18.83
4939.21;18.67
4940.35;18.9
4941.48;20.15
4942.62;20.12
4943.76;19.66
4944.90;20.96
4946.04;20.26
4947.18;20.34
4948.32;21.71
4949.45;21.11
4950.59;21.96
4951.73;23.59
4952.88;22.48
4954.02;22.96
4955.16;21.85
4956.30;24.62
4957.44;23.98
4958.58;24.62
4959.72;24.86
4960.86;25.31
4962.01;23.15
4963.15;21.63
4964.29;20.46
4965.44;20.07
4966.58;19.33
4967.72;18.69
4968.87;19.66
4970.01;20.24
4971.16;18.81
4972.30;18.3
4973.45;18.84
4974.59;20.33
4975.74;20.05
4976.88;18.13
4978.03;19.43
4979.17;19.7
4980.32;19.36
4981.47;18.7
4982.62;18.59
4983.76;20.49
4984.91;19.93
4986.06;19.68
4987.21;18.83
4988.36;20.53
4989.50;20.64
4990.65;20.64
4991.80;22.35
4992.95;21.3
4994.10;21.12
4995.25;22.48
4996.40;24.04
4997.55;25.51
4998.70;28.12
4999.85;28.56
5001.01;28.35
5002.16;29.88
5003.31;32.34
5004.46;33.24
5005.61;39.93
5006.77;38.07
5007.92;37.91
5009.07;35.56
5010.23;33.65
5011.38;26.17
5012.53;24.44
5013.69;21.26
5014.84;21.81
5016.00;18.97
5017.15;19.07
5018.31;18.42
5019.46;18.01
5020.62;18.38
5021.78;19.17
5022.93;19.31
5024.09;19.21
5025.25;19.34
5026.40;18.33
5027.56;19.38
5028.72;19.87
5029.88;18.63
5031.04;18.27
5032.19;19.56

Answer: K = 2.7 Ang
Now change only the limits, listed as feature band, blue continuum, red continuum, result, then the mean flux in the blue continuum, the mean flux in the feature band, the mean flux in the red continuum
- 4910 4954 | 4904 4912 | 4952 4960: 3.6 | 18.4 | 19.2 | 23.6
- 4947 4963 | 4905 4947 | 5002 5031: -1.9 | 18.7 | 23.1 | 24.6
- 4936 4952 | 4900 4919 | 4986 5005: 0.6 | 18.5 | 20.3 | 24.7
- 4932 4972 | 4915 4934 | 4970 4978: -4.7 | 18.2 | 20.9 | 19.2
